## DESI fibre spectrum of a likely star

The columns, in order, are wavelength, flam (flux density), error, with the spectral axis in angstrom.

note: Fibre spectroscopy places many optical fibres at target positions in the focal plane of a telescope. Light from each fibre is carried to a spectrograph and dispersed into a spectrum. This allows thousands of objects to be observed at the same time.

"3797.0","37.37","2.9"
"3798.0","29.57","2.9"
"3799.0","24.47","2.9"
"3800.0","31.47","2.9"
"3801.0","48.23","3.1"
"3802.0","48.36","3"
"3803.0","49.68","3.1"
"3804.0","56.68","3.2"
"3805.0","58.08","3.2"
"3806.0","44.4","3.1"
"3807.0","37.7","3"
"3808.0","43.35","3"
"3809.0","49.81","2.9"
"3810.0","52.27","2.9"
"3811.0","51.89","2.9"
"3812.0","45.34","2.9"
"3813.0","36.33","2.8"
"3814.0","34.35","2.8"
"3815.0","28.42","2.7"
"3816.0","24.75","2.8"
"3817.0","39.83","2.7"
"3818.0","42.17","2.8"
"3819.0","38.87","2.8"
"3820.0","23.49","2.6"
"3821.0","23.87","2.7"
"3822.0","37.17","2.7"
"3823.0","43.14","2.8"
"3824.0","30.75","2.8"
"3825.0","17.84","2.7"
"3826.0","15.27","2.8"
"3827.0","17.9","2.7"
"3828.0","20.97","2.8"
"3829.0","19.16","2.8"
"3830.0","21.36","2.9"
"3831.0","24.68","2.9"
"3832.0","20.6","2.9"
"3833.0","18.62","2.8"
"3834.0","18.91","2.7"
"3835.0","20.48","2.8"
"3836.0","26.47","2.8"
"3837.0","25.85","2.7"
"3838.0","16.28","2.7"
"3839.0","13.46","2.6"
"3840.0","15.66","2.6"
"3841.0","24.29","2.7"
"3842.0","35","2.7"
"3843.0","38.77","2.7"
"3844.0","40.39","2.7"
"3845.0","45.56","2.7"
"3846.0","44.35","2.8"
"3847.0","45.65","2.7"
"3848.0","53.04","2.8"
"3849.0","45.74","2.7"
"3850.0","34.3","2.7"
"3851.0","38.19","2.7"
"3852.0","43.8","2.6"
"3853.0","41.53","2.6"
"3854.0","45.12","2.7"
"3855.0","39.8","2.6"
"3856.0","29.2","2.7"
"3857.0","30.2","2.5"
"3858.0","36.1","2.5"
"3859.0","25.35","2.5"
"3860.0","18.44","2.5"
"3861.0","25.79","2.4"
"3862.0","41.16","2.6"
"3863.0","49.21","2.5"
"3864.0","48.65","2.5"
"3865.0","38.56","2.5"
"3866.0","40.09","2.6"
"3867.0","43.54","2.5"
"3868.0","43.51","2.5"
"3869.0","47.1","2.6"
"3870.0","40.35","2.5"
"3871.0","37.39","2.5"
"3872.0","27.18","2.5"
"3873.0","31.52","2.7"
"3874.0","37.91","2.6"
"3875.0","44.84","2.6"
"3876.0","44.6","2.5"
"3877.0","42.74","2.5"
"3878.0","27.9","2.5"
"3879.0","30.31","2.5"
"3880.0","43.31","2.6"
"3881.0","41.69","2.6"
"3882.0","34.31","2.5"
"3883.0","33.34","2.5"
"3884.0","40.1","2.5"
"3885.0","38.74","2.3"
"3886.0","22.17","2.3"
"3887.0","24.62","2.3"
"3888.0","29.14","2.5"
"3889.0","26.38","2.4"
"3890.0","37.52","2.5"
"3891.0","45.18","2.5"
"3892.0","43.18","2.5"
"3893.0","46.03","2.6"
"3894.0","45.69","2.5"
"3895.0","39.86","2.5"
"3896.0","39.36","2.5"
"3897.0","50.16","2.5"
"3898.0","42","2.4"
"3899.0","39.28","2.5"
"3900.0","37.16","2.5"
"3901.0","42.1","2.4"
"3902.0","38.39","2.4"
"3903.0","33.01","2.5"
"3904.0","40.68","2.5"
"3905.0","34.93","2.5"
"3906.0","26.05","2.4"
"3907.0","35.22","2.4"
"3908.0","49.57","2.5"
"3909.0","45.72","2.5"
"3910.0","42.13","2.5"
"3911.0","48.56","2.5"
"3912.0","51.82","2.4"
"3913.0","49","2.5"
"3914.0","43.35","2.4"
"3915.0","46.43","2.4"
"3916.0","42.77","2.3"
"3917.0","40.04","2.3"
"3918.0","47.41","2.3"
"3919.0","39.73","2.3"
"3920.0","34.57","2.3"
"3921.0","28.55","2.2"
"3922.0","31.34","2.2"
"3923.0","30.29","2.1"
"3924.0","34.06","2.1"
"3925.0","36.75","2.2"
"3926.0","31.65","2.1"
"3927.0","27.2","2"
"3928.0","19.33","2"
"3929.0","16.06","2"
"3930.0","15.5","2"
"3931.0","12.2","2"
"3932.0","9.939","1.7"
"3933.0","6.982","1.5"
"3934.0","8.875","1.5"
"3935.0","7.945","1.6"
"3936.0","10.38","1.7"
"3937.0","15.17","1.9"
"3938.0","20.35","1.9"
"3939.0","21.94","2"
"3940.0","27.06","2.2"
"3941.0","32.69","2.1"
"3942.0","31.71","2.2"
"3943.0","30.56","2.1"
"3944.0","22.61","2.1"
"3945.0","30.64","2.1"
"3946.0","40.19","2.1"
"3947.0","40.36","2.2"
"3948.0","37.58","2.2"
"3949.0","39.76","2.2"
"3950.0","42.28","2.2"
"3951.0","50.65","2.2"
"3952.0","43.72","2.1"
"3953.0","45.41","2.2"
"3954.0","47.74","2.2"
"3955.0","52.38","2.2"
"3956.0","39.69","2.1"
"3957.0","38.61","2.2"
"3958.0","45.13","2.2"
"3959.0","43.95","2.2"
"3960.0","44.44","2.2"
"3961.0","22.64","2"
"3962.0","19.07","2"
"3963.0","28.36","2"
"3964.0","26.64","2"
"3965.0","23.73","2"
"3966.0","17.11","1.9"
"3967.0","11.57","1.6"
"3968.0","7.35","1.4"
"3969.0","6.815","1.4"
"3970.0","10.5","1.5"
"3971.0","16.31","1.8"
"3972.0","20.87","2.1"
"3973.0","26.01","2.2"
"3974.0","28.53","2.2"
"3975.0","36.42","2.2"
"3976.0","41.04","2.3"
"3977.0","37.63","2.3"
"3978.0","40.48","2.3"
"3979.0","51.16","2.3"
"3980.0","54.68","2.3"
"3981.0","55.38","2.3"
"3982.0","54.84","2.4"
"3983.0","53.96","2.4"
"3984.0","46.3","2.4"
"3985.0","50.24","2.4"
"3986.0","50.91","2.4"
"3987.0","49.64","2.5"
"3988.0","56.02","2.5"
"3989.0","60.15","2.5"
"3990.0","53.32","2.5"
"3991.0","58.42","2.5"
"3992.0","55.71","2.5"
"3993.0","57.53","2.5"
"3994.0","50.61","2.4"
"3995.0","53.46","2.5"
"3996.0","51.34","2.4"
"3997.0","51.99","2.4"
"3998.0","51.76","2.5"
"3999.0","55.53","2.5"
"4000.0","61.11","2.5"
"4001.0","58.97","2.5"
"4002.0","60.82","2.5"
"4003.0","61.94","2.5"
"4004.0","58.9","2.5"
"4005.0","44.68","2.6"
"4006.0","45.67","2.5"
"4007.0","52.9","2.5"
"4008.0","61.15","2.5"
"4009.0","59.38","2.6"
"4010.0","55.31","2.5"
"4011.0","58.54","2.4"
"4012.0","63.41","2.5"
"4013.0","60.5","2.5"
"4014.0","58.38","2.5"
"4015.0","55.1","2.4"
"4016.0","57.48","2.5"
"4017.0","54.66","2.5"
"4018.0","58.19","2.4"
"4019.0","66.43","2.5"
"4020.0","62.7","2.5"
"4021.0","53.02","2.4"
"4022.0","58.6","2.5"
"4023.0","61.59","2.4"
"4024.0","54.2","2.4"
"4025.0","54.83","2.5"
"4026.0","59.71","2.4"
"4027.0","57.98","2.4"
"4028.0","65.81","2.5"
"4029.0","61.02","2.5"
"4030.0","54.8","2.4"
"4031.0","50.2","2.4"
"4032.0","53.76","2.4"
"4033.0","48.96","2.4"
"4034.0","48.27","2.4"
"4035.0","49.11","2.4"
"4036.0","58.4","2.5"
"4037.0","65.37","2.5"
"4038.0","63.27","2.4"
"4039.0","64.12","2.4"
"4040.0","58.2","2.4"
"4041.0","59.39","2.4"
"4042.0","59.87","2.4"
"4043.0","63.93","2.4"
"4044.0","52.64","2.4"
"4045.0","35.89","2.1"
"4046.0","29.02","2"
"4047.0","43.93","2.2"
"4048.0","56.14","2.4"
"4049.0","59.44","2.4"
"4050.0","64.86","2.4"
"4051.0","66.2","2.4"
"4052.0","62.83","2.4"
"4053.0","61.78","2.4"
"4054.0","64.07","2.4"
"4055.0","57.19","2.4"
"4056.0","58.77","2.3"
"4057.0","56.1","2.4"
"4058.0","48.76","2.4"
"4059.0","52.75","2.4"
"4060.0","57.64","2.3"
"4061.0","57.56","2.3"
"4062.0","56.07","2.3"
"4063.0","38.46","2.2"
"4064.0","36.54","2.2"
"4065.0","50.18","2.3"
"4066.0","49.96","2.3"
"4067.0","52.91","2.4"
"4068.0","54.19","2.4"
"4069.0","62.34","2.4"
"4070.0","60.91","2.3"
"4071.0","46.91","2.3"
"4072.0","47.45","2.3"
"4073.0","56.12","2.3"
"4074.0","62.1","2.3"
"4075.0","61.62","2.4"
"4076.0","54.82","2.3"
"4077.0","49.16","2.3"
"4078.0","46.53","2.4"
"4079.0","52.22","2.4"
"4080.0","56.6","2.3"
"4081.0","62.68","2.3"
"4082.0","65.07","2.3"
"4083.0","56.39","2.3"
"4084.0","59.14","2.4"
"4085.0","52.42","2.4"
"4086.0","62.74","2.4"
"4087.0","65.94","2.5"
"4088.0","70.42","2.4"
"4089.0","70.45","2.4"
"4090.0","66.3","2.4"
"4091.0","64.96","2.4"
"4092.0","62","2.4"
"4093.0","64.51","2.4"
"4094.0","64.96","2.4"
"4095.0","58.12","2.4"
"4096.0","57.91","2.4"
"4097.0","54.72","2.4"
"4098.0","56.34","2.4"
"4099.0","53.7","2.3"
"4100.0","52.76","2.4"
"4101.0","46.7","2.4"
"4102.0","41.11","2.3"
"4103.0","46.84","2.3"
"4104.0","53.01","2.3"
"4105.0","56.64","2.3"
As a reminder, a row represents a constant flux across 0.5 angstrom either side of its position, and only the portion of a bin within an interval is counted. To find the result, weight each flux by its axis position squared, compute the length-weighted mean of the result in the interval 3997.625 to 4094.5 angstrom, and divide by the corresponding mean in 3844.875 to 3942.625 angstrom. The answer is 1.74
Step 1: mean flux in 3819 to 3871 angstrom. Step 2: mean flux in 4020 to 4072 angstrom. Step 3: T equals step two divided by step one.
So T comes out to 1.71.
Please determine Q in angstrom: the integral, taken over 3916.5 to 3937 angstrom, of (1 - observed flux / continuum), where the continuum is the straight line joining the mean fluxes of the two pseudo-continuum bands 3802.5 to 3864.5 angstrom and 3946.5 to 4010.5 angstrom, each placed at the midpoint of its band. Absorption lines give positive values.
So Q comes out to 8.1 angstrom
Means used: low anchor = 34.3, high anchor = 43.4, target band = 24.2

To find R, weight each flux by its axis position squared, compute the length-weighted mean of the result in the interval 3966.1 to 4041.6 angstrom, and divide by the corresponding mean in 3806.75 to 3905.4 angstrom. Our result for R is 1.56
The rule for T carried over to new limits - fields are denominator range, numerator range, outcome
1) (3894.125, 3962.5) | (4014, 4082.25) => 1.62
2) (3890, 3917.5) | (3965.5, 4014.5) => 1.11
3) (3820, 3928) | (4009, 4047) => 1.60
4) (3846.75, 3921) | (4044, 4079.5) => 1.37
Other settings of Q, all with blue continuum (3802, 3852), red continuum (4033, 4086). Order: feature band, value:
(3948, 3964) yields 2.07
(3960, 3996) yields 7.25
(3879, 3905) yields 1.28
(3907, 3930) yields 2.55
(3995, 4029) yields -4.37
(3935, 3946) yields 4.98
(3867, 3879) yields -0.12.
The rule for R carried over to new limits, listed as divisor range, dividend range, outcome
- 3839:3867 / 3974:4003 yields 1.49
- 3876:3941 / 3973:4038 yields 1.70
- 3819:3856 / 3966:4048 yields 1.82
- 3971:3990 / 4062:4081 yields 1.23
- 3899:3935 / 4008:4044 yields 1.84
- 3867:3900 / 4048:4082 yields 1.59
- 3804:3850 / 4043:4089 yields 1.89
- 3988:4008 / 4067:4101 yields 1.10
